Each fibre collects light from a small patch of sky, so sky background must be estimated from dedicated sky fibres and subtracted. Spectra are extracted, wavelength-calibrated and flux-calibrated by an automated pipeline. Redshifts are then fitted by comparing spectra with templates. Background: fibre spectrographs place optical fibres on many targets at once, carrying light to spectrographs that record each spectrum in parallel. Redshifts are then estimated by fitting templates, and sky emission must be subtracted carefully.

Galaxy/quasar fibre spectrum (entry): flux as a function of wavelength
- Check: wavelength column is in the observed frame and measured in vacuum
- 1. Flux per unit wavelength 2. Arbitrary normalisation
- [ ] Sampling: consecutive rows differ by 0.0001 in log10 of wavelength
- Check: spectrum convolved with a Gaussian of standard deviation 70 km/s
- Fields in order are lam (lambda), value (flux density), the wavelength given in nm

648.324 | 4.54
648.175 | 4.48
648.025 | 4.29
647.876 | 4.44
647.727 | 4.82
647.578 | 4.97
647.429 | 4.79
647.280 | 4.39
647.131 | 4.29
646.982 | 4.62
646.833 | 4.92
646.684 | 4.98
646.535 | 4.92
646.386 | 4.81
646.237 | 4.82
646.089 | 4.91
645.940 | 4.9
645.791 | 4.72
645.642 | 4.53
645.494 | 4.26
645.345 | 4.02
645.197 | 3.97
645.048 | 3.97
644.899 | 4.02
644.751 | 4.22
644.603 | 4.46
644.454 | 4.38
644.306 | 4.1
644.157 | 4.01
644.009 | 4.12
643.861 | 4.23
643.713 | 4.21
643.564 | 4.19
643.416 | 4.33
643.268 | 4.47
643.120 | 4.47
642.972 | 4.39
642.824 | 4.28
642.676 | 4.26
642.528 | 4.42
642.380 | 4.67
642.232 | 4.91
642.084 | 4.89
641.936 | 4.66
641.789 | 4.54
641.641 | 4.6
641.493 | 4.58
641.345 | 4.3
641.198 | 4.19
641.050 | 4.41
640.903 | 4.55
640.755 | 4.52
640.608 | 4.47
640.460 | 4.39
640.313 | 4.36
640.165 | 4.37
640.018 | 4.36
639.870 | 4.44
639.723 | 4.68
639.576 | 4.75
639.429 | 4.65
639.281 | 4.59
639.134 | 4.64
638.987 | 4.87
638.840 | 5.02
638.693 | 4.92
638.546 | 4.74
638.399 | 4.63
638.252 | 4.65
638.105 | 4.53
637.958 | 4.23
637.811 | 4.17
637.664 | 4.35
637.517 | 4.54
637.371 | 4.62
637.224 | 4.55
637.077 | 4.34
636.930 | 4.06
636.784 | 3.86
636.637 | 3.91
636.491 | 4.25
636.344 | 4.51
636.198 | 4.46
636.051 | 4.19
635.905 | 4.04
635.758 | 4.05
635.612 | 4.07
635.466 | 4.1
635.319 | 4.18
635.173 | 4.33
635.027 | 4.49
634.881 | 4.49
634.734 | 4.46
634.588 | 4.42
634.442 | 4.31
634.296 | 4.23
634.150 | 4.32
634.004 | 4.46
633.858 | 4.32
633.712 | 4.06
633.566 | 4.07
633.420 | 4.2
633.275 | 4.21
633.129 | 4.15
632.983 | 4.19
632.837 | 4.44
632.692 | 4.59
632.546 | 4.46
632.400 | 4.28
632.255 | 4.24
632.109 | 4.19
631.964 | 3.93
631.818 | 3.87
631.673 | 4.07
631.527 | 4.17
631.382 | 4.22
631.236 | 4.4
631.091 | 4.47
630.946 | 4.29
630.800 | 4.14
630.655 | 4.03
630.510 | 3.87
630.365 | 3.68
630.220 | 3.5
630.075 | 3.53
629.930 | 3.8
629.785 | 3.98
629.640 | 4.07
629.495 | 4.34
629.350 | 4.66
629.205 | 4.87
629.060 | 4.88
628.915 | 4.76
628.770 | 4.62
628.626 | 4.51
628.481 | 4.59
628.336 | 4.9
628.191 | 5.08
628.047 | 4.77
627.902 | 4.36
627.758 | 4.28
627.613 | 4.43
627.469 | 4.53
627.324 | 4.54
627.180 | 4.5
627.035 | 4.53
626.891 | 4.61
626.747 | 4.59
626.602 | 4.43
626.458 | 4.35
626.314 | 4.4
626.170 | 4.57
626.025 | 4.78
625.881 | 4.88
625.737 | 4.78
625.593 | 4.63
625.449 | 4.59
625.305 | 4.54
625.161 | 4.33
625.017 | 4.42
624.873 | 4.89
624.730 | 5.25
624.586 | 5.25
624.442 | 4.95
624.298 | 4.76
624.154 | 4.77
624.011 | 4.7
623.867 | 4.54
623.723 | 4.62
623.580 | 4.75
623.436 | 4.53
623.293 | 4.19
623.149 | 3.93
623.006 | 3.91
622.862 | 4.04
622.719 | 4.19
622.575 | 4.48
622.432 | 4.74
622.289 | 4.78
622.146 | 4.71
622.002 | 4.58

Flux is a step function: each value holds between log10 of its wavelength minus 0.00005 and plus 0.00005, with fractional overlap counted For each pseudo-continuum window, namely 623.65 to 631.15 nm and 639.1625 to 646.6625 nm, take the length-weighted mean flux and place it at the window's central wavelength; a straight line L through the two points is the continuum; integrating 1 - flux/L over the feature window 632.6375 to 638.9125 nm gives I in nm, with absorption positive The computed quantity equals 0.186 nm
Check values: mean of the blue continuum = 4.5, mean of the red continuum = 4.45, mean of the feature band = 4.34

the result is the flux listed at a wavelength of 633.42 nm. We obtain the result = 4.2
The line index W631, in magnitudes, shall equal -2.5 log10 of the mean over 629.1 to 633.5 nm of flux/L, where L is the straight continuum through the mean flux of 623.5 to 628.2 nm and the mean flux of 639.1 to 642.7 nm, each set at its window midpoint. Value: 0.11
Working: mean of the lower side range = 4.64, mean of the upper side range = 4.53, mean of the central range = 4.17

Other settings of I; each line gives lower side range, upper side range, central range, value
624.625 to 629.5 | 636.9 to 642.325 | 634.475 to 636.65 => 0.14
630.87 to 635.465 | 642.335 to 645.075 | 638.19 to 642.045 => -0.27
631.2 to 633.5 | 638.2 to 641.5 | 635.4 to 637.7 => 0.09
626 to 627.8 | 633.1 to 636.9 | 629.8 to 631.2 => 0.14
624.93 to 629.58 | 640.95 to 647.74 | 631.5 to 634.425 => 0.21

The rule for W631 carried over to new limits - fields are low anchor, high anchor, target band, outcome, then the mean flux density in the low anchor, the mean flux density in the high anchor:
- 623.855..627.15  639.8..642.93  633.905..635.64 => 0.06 mag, 4.68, 4.48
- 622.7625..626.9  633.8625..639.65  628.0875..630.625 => 0.05 mag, 4.58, 4.41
